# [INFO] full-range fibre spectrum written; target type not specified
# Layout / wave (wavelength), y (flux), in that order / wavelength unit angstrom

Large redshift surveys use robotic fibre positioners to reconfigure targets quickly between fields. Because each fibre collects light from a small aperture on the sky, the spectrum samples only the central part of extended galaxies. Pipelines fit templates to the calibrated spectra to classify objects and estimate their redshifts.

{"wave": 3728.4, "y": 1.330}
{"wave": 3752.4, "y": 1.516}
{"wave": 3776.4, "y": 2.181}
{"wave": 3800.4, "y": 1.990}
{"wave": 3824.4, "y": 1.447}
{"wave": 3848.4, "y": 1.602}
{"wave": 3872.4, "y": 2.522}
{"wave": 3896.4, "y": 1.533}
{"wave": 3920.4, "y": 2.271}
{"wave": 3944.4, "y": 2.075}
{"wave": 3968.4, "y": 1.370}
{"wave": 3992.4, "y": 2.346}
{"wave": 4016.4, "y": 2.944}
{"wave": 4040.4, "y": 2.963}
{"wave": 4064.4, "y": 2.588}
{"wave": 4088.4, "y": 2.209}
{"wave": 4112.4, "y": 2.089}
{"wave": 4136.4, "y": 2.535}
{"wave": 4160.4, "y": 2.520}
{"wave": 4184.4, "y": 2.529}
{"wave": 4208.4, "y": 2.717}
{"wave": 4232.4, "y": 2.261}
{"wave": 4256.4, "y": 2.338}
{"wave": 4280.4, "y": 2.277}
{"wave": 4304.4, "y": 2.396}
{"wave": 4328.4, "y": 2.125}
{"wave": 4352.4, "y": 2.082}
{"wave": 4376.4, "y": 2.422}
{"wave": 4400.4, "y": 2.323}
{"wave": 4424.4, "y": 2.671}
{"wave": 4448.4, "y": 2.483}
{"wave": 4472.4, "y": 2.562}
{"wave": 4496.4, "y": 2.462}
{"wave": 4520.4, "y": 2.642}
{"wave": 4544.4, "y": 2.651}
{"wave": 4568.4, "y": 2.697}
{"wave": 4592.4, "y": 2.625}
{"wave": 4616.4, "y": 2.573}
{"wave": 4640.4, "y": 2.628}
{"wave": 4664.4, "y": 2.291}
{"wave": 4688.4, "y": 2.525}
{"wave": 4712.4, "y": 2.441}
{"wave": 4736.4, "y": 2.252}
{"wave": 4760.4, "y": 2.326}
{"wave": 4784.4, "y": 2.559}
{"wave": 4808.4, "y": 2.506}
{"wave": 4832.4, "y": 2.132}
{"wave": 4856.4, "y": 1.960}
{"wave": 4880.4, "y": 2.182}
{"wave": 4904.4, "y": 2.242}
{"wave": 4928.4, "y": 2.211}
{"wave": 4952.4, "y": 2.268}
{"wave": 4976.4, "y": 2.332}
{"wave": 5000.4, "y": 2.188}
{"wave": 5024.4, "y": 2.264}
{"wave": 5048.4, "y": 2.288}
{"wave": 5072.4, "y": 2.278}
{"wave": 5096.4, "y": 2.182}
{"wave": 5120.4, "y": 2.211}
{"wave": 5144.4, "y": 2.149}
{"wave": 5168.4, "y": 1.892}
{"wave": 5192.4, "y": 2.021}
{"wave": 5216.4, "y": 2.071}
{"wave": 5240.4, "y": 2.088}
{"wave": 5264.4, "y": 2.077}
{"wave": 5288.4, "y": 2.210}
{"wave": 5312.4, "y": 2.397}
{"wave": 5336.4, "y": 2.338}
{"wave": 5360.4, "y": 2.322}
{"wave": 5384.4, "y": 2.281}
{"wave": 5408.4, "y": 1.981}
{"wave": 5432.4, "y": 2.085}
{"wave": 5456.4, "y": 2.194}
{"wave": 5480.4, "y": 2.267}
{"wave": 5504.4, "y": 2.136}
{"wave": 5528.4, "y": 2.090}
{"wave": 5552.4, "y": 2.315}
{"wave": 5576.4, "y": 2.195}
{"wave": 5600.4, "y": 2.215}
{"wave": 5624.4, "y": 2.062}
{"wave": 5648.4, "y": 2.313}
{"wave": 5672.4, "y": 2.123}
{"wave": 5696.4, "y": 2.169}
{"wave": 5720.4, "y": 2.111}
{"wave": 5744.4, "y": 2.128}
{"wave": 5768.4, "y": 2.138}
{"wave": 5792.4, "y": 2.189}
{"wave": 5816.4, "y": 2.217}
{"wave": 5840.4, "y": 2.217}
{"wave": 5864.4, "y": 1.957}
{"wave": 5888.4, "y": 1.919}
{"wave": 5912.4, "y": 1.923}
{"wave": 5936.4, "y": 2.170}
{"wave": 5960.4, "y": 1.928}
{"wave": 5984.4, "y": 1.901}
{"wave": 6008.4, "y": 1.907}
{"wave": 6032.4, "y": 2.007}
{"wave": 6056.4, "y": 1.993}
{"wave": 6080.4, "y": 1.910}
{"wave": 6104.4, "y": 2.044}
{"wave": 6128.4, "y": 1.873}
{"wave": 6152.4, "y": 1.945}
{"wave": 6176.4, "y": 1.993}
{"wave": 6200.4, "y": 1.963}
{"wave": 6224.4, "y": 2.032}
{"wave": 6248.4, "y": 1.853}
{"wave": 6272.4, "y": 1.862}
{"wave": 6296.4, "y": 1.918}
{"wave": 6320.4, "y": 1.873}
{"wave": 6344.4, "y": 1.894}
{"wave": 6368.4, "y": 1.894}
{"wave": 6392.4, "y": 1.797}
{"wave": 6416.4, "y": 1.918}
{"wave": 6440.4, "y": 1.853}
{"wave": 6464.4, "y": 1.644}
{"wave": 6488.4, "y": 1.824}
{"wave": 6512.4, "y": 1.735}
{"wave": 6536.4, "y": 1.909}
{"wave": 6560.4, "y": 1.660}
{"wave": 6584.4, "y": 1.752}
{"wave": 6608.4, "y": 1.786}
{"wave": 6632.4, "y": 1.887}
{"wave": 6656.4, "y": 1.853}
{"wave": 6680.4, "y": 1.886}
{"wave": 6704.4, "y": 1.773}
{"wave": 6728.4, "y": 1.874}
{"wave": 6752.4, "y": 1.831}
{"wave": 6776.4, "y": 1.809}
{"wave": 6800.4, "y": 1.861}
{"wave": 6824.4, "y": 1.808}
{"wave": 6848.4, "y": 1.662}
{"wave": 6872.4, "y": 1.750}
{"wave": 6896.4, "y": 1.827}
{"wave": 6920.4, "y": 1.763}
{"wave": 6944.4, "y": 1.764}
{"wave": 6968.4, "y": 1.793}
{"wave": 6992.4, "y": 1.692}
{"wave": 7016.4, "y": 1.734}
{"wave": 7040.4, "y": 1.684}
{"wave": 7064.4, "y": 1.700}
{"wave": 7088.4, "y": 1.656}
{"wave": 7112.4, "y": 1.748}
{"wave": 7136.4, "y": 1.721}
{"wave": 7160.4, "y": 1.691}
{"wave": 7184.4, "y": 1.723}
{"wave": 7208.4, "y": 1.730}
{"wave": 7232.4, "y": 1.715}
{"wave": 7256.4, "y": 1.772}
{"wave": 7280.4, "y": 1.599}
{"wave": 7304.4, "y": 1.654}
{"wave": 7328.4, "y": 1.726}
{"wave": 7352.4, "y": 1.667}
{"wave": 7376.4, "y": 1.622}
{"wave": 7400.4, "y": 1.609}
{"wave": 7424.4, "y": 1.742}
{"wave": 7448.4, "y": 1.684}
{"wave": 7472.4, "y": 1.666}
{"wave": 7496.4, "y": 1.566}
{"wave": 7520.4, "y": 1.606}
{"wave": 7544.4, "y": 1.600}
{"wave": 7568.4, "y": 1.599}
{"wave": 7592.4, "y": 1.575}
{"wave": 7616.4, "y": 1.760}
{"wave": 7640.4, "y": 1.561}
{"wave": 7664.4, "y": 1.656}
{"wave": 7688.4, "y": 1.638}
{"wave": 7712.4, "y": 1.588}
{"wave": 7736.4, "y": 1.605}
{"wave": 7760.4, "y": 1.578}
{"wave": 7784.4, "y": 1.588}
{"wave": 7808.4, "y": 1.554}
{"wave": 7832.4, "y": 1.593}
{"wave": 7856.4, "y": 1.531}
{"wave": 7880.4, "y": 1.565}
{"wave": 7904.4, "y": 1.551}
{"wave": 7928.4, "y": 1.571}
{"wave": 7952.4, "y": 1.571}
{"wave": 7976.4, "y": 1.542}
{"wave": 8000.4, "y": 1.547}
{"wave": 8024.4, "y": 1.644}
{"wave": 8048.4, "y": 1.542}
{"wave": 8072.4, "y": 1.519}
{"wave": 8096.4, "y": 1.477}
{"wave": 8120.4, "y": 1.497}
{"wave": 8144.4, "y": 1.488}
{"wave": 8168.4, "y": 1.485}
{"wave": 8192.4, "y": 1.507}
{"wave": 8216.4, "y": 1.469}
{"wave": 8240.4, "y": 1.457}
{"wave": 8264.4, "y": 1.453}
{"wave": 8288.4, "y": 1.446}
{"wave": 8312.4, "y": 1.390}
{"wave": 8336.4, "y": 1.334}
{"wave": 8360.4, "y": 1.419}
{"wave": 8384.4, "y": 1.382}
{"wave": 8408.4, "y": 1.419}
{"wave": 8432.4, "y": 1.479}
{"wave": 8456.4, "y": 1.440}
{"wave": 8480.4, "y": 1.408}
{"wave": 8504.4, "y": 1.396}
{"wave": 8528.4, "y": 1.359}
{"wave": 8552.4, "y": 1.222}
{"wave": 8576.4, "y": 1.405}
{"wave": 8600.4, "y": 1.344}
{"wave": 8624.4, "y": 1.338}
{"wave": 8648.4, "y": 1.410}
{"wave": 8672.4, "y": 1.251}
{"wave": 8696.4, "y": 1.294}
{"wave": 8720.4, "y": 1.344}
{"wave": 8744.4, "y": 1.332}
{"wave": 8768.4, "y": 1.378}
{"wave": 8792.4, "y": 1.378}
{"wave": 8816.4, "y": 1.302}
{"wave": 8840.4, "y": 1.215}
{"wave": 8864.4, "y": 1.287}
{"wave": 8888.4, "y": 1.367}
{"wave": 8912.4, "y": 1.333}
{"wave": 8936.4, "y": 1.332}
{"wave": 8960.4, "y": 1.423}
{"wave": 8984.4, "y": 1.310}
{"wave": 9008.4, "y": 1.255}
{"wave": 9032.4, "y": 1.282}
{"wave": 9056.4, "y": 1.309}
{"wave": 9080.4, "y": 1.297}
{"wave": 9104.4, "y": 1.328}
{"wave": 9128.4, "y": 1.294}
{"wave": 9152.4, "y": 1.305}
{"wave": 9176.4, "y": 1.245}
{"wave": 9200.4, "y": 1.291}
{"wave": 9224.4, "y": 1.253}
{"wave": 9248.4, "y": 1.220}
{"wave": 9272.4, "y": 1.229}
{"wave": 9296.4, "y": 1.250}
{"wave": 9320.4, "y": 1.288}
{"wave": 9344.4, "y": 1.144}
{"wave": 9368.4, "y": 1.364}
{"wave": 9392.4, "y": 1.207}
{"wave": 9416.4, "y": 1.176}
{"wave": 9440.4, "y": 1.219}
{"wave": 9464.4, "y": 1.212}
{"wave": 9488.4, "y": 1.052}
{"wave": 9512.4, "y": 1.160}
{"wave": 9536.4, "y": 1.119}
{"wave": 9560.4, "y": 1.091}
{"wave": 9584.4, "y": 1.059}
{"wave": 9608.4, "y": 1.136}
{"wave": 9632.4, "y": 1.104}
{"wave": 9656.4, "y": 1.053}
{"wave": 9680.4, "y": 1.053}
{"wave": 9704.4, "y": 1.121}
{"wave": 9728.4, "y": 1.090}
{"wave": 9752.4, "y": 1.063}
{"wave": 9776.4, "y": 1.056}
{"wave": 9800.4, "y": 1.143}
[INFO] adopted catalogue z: 0.000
